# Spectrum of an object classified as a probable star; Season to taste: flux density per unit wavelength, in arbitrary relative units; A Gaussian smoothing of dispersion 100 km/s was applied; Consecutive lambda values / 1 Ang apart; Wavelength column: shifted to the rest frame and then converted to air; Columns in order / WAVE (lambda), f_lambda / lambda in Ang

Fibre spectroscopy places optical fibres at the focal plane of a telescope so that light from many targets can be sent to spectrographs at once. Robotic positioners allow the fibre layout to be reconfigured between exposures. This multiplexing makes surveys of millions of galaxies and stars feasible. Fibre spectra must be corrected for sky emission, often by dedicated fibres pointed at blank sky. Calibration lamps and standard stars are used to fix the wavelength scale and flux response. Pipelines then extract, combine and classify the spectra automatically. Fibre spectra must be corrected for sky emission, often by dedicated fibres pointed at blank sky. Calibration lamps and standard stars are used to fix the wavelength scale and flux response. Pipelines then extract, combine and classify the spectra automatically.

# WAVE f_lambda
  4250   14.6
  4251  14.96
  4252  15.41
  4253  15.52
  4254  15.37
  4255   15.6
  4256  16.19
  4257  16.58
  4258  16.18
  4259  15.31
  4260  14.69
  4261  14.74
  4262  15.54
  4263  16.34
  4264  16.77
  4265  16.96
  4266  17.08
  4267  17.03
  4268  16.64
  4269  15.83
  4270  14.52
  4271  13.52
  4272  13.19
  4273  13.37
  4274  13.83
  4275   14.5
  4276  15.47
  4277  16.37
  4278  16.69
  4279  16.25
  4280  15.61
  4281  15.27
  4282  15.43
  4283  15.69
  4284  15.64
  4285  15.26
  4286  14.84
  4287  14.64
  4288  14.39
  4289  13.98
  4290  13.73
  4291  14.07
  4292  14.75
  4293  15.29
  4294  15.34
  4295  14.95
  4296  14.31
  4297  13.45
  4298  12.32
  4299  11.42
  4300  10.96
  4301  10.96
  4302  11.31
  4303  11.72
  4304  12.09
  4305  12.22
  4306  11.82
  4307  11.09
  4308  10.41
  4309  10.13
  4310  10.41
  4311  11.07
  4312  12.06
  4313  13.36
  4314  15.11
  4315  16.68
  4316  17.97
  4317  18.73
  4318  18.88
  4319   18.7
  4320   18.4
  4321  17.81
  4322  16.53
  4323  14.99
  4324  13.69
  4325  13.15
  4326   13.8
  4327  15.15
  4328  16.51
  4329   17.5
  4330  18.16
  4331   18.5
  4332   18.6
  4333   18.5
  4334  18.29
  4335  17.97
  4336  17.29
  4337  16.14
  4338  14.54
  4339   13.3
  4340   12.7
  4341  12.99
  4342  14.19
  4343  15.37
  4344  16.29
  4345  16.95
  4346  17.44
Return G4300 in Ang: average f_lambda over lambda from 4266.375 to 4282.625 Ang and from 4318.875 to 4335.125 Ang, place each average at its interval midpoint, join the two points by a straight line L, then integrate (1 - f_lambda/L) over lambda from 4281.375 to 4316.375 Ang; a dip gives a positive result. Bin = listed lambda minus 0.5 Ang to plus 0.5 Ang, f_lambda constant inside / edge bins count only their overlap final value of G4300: 5.58 Ang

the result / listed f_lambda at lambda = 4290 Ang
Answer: 13.73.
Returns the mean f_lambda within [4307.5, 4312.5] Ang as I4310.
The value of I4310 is 10.8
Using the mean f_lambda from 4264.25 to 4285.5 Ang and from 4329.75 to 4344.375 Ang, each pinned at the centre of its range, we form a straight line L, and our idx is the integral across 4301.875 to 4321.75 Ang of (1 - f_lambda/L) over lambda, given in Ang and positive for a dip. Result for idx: 2.3 Ang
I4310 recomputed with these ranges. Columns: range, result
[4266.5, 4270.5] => 16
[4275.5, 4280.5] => 16.1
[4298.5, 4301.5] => 11.1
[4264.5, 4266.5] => 17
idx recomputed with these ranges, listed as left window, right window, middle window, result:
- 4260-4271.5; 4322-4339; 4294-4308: 3.36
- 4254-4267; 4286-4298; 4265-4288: -0.22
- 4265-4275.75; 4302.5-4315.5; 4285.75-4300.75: -0.53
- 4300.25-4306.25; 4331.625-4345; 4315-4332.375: -3.45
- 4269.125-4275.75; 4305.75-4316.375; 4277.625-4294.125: -1.88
